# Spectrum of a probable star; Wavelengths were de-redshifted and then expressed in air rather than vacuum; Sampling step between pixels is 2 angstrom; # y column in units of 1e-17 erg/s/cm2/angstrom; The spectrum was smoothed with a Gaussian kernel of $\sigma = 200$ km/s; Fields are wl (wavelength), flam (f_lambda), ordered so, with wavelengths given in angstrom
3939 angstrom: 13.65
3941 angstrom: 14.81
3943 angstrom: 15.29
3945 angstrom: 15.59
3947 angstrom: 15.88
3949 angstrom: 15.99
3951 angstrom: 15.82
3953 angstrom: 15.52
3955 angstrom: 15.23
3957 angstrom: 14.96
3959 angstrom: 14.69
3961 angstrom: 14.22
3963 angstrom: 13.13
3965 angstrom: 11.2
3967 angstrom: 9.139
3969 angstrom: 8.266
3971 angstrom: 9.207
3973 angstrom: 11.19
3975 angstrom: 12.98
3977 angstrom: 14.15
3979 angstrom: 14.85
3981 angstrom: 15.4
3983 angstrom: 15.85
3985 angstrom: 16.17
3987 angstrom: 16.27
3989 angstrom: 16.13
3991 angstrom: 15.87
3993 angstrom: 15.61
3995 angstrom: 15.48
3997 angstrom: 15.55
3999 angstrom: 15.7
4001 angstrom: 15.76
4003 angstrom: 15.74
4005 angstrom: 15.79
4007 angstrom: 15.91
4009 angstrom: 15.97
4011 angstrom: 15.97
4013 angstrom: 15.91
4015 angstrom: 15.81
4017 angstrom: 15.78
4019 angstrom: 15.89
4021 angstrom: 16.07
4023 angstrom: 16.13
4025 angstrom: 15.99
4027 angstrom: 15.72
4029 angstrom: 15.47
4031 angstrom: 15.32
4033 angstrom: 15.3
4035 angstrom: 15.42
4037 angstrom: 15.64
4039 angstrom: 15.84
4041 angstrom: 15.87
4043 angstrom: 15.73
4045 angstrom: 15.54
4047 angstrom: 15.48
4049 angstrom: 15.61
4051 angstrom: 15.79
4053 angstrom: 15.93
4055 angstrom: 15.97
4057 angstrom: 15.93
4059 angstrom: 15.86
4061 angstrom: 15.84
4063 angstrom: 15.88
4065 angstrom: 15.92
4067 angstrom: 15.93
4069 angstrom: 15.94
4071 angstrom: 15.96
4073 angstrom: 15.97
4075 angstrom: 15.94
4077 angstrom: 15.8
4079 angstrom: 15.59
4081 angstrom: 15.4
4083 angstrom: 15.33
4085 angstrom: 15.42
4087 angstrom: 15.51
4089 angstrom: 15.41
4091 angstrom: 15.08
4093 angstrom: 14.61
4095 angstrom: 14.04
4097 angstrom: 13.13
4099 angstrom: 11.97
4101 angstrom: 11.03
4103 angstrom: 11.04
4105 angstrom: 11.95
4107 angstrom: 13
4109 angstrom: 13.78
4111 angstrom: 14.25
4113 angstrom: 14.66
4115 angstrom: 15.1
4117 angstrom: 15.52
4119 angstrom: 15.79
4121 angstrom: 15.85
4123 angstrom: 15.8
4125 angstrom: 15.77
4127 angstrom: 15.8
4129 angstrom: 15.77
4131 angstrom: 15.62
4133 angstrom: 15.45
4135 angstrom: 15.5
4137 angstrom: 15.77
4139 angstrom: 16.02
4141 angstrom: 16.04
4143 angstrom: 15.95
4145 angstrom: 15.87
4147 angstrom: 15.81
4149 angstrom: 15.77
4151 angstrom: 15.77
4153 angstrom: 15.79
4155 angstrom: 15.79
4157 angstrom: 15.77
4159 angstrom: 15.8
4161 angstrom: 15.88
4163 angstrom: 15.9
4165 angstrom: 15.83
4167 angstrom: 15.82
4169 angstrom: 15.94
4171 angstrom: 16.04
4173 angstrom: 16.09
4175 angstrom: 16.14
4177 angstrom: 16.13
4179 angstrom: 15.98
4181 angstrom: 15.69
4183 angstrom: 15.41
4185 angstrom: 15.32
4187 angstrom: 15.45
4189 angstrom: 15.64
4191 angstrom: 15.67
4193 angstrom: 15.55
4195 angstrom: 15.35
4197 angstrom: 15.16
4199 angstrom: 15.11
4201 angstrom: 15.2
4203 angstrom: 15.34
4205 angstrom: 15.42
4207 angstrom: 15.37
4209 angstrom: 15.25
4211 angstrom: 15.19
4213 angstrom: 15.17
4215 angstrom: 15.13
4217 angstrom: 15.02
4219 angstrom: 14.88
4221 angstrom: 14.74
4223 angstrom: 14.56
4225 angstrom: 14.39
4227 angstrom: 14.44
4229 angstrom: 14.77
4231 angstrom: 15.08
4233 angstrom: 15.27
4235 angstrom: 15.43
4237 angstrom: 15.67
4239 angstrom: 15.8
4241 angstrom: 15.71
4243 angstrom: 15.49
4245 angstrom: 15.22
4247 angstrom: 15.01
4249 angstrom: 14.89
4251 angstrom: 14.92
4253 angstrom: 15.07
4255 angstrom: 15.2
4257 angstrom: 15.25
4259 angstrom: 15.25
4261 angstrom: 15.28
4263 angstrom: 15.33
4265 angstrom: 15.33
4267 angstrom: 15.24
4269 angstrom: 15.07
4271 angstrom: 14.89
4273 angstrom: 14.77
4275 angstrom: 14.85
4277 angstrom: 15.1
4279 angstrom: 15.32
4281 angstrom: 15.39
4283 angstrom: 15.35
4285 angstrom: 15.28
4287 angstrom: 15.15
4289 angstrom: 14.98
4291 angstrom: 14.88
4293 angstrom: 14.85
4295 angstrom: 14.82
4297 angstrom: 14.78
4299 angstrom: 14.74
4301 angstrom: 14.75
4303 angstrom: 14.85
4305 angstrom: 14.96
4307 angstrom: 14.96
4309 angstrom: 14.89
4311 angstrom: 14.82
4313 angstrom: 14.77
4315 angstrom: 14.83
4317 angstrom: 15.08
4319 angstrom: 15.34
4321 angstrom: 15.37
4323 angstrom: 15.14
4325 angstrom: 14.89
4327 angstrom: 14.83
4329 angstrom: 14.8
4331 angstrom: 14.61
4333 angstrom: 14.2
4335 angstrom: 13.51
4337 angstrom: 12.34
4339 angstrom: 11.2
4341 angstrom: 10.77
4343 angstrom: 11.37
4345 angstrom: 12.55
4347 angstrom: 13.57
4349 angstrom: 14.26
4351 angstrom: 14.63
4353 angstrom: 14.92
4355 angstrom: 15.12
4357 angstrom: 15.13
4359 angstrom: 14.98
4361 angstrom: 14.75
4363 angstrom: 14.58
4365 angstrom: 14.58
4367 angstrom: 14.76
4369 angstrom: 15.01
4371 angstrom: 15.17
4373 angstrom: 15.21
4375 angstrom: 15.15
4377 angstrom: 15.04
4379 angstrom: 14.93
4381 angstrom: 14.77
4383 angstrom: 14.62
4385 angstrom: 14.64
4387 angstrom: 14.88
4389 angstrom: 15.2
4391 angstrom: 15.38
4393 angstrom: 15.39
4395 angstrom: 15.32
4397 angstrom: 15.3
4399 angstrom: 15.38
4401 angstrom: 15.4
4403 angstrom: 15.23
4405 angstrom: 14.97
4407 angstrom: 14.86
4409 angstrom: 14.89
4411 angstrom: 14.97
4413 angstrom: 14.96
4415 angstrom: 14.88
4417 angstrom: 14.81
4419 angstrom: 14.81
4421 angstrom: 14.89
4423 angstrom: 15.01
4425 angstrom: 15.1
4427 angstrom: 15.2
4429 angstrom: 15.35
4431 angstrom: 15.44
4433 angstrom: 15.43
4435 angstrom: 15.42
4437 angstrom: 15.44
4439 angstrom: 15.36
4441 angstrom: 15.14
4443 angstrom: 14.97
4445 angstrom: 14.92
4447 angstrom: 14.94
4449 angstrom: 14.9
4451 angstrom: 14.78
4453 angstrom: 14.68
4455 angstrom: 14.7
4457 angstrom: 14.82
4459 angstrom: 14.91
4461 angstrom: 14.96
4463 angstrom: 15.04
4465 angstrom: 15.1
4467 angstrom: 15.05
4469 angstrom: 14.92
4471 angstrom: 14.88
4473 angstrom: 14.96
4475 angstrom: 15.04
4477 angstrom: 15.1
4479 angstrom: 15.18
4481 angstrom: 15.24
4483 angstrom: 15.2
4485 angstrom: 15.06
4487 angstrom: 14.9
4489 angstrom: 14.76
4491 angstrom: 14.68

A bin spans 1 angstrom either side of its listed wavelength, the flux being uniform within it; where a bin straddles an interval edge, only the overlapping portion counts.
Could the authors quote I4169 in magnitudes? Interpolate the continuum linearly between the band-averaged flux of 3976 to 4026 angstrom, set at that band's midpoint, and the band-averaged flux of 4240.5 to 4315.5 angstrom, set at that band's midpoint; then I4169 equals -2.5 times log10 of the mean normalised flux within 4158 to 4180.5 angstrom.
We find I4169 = -0.04 mag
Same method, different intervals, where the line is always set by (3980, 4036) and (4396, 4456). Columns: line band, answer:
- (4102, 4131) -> 0.07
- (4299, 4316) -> 0.03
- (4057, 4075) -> -0.02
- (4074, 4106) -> 0.11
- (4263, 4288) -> 0.01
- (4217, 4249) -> 0.02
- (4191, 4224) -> 0.02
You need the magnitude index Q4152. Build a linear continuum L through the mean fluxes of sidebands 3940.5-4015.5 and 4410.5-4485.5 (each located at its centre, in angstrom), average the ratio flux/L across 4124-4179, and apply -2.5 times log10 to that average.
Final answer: -0.07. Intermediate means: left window 14.6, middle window 15.8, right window 15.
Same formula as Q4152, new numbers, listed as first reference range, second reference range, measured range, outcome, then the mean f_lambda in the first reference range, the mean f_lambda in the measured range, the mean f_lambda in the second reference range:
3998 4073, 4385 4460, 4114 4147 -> -0.01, 15.8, 15.7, 15.1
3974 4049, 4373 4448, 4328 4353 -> 0.15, 15.6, 13.2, 15.1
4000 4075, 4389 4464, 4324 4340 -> 0.11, 15.8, 13.8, 15.1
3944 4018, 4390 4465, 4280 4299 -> -0.01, 14.7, 15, 15.1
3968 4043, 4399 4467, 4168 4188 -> -0.05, 15.1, 15.8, 15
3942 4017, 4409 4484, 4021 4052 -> -0.07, 14.7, 15.7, 15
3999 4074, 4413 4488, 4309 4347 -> 0.10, 15.8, 13.9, 15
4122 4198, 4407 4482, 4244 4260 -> 0.03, 15.8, 15.1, 15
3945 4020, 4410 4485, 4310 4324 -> -0.01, 14.7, 15.1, 15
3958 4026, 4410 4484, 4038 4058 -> -0.08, 14.6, 15.8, 15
